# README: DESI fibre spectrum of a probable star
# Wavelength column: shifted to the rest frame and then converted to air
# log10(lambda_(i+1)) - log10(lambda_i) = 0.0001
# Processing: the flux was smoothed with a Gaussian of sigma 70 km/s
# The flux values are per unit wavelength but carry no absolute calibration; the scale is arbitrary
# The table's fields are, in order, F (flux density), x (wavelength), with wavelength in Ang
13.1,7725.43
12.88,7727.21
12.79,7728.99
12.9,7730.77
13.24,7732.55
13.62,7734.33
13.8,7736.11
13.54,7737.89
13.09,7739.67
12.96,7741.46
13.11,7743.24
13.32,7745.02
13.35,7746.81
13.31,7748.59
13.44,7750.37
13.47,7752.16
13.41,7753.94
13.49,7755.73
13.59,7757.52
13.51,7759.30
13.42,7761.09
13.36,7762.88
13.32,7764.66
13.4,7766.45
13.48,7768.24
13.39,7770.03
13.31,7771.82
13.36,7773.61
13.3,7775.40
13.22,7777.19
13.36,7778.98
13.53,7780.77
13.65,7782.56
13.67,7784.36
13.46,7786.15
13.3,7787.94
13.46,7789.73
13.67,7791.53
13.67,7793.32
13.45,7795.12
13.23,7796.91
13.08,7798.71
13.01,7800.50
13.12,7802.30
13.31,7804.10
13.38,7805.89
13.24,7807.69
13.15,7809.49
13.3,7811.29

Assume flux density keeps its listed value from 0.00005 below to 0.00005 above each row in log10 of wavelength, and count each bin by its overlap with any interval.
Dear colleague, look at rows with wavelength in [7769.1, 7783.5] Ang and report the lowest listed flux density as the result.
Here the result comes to 13.22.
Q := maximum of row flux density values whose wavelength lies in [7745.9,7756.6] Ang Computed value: 13.49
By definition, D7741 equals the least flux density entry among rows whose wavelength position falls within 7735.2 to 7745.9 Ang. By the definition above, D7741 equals 12.96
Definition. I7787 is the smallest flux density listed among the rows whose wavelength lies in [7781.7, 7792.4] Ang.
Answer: 13.3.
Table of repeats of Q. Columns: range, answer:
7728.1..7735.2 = 13.62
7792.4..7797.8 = 13.67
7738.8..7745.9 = 13.32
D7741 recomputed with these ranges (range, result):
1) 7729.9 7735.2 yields 12.9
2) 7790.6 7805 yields 13.01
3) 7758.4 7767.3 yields 13.32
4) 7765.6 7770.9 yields 13.39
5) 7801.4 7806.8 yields 13.12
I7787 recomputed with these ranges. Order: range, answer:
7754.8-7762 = 13.42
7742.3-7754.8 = 13.11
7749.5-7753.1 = 13.44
